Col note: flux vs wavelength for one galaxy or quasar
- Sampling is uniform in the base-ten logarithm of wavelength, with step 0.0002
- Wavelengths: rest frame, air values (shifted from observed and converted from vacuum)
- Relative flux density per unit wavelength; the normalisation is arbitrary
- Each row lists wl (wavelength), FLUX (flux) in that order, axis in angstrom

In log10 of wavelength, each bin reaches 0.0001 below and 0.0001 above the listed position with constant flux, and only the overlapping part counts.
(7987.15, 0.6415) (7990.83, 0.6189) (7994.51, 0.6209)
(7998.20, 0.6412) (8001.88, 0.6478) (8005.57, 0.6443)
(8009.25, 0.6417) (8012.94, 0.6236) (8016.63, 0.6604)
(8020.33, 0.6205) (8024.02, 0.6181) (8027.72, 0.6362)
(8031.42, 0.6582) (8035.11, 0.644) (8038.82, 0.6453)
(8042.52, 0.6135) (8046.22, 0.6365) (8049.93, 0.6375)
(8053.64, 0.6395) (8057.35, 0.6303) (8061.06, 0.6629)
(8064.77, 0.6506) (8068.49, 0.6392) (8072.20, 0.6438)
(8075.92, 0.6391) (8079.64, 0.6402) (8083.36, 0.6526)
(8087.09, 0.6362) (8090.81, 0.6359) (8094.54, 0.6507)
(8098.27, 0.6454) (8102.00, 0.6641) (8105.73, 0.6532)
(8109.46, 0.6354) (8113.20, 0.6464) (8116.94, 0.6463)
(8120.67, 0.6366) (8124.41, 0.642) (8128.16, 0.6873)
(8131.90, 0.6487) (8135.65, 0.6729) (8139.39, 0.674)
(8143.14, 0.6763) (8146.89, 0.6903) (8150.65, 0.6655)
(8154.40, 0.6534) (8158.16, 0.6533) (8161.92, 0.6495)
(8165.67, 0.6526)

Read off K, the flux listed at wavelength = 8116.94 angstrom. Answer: 0.6463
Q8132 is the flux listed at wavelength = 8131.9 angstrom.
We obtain 0.6487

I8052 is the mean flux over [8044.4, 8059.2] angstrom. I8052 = 0.636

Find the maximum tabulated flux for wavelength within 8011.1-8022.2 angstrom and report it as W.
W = 0.6604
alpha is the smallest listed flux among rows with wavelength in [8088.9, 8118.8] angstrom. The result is 0.6354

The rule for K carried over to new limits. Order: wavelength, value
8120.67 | 0.6366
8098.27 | 0.6454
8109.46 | 0.6354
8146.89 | 0.6903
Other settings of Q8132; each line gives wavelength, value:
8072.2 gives 0.6438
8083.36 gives 0.6526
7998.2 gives 0.6412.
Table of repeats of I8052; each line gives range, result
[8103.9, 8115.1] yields 0.645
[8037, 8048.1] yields 0.632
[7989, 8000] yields 0.627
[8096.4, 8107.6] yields 0.654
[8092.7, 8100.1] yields 0.648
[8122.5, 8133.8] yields 0.659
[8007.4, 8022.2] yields 0.637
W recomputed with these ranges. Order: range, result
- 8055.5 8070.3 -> 0.6629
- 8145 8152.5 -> 0.6903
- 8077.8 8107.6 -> 0.6641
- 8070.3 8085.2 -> 0.6526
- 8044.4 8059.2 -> 0.6395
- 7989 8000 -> 0.6412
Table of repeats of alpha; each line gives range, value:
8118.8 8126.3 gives 0.6366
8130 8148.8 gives 0.6487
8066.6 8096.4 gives 0.6359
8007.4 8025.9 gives 0.6181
